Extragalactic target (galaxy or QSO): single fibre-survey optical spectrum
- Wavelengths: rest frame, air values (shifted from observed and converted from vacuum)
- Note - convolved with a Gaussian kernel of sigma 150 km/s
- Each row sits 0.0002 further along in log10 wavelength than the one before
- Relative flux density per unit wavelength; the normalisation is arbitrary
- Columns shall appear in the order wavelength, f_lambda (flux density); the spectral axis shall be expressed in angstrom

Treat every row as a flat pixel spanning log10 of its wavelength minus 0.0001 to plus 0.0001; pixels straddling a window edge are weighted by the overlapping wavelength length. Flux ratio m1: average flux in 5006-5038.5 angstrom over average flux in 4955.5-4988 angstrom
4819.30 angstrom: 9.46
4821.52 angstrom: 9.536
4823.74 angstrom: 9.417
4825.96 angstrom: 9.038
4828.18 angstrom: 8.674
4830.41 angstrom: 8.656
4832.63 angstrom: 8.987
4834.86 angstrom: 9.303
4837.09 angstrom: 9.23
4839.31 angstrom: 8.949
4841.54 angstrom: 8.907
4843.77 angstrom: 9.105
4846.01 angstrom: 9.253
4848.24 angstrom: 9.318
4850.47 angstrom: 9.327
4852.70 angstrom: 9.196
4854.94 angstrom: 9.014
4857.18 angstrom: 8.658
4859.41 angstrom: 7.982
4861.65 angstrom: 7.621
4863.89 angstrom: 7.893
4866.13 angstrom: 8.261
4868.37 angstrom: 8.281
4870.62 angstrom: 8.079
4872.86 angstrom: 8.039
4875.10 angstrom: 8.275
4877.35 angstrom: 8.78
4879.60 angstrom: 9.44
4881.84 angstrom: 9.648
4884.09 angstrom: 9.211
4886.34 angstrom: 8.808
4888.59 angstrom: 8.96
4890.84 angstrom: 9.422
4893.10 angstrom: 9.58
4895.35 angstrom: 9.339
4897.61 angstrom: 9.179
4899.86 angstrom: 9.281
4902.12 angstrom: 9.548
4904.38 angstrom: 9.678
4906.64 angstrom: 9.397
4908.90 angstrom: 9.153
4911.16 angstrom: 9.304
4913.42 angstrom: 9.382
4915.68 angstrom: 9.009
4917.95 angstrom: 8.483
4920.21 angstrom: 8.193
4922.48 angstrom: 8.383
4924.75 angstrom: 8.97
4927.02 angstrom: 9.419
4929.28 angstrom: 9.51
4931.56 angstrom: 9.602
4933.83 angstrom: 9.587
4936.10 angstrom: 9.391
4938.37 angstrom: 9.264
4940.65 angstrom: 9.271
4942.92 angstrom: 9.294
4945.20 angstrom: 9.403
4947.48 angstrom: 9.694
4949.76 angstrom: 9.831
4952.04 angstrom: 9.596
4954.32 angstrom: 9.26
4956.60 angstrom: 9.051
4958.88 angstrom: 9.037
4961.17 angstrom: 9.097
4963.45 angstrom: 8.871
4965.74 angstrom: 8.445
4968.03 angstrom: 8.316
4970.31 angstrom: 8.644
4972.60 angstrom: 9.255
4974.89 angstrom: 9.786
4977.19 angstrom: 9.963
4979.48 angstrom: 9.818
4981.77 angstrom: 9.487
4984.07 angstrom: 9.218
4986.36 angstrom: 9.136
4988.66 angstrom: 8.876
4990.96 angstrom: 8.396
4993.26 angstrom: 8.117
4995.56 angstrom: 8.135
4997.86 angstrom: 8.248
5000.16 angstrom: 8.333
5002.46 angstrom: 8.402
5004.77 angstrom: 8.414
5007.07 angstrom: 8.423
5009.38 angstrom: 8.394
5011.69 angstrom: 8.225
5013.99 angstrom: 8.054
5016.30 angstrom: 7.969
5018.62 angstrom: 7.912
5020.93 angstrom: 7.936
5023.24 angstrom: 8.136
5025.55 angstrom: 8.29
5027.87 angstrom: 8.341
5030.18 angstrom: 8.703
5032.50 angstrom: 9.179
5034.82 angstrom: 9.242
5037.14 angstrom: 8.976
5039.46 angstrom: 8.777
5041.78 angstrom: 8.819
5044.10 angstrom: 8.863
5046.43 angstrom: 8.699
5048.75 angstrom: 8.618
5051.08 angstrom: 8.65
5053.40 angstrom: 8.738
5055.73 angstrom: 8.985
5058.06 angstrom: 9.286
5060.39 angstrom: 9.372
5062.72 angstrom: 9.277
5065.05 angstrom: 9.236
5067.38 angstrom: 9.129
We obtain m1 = 0.92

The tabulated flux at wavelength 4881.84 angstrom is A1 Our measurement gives 9.648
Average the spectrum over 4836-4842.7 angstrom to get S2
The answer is 9.04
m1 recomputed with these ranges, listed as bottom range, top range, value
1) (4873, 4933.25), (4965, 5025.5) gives 0.94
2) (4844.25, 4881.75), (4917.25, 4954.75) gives 1.07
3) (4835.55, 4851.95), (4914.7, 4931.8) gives 0.97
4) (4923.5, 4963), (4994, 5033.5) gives 0.89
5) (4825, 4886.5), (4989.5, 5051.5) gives 0.96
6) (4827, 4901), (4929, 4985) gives 1.05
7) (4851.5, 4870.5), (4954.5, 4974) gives 1.06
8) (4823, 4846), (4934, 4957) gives 1.04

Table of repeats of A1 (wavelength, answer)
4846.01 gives 9.253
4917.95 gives 8.483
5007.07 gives 8.423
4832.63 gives 8.987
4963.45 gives 8.871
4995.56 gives 8.135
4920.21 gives 8.193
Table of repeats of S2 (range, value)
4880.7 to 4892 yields 9.21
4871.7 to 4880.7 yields 8.63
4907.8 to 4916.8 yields 9.22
